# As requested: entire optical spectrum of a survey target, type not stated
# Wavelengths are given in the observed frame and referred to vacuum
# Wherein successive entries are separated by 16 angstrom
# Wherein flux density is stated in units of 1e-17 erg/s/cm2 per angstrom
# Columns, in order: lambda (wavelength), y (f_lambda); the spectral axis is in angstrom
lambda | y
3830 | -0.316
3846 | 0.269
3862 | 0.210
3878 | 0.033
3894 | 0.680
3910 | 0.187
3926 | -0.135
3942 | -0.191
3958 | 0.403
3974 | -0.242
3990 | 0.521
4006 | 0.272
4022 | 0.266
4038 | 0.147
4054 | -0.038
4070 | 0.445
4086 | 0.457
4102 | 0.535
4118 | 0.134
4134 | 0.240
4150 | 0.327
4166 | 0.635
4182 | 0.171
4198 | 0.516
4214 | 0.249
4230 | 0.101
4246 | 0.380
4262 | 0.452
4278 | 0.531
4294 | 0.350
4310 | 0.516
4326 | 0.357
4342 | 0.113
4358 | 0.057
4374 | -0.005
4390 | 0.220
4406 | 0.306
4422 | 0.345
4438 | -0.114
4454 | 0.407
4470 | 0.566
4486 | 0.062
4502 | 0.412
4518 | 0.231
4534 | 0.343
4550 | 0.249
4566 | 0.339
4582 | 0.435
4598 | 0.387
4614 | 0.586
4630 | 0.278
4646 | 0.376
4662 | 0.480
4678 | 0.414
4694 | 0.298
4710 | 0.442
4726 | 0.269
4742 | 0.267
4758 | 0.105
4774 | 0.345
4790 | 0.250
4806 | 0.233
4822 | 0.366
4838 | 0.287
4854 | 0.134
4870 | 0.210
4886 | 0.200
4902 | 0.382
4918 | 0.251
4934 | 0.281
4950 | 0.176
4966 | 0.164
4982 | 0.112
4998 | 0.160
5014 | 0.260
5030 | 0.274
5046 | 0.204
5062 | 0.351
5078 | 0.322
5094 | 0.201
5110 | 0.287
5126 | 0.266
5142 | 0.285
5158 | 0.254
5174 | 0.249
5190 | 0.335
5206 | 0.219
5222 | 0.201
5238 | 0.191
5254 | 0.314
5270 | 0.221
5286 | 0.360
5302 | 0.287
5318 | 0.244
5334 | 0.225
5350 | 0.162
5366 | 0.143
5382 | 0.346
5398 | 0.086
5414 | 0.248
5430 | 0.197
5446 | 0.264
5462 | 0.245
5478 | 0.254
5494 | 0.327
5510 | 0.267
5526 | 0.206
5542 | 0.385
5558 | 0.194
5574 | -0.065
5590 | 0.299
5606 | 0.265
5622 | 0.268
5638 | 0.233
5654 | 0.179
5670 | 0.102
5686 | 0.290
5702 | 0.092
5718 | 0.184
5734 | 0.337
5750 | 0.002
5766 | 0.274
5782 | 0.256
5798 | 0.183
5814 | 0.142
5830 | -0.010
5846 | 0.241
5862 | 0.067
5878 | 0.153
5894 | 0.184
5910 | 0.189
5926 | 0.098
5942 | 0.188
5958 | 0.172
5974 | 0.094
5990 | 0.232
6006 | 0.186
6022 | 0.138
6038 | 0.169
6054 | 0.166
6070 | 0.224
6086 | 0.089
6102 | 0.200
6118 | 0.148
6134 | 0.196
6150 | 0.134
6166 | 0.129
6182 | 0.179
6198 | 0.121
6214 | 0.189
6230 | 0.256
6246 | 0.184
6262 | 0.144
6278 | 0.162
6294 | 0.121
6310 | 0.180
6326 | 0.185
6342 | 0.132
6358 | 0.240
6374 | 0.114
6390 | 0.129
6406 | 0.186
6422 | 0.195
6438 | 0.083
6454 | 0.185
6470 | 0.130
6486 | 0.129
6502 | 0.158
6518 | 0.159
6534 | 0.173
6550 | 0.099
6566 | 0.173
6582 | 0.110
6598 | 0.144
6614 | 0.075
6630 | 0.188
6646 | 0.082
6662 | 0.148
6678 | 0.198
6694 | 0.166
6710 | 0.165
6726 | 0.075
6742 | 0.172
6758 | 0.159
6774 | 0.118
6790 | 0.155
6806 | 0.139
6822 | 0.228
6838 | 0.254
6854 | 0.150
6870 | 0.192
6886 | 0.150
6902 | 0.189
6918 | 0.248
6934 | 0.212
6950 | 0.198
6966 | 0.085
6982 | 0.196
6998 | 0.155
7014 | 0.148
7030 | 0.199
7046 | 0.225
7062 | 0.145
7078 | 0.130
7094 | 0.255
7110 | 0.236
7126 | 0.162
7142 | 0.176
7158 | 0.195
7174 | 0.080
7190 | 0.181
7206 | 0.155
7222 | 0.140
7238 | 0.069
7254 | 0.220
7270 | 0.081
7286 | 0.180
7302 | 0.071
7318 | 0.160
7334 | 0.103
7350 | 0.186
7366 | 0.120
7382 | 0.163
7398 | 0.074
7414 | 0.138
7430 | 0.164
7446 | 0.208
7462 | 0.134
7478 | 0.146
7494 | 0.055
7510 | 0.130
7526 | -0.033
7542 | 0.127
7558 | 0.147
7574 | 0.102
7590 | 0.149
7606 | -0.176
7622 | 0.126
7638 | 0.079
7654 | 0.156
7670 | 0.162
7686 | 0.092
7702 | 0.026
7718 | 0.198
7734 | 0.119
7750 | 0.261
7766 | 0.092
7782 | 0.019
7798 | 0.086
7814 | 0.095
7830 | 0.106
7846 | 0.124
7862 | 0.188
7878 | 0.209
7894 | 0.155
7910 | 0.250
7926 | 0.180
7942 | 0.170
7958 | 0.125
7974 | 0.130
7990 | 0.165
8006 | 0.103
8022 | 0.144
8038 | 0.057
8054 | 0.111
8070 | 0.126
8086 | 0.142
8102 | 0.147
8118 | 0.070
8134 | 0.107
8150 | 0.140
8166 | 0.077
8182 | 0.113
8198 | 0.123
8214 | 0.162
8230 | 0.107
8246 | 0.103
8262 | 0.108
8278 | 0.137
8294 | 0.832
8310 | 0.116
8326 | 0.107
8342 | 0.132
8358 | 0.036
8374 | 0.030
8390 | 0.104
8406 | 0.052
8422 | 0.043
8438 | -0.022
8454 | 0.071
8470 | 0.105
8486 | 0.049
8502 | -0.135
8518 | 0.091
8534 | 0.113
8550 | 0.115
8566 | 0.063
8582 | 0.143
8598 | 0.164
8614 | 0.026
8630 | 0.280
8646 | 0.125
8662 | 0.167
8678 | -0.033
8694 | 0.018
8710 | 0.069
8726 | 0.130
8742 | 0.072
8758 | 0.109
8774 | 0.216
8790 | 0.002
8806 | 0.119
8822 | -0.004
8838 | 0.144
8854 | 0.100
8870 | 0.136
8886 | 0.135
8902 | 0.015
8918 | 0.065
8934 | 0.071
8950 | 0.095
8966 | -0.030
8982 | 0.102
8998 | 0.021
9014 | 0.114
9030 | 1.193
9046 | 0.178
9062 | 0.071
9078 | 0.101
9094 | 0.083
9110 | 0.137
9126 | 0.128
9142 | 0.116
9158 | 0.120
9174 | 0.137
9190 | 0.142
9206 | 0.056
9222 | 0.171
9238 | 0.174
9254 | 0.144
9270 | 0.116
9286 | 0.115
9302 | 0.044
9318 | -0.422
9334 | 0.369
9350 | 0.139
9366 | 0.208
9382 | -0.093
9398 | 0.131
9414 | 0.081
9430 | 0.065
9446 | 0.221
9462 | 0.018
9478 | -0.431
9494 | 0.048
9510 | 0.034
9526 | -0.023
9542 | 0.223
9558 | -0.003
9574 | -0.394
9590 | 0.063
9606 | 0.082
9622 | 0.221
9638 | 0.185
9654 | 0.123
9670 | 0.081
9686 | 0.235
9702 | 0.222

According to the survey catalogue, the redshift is 1.42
